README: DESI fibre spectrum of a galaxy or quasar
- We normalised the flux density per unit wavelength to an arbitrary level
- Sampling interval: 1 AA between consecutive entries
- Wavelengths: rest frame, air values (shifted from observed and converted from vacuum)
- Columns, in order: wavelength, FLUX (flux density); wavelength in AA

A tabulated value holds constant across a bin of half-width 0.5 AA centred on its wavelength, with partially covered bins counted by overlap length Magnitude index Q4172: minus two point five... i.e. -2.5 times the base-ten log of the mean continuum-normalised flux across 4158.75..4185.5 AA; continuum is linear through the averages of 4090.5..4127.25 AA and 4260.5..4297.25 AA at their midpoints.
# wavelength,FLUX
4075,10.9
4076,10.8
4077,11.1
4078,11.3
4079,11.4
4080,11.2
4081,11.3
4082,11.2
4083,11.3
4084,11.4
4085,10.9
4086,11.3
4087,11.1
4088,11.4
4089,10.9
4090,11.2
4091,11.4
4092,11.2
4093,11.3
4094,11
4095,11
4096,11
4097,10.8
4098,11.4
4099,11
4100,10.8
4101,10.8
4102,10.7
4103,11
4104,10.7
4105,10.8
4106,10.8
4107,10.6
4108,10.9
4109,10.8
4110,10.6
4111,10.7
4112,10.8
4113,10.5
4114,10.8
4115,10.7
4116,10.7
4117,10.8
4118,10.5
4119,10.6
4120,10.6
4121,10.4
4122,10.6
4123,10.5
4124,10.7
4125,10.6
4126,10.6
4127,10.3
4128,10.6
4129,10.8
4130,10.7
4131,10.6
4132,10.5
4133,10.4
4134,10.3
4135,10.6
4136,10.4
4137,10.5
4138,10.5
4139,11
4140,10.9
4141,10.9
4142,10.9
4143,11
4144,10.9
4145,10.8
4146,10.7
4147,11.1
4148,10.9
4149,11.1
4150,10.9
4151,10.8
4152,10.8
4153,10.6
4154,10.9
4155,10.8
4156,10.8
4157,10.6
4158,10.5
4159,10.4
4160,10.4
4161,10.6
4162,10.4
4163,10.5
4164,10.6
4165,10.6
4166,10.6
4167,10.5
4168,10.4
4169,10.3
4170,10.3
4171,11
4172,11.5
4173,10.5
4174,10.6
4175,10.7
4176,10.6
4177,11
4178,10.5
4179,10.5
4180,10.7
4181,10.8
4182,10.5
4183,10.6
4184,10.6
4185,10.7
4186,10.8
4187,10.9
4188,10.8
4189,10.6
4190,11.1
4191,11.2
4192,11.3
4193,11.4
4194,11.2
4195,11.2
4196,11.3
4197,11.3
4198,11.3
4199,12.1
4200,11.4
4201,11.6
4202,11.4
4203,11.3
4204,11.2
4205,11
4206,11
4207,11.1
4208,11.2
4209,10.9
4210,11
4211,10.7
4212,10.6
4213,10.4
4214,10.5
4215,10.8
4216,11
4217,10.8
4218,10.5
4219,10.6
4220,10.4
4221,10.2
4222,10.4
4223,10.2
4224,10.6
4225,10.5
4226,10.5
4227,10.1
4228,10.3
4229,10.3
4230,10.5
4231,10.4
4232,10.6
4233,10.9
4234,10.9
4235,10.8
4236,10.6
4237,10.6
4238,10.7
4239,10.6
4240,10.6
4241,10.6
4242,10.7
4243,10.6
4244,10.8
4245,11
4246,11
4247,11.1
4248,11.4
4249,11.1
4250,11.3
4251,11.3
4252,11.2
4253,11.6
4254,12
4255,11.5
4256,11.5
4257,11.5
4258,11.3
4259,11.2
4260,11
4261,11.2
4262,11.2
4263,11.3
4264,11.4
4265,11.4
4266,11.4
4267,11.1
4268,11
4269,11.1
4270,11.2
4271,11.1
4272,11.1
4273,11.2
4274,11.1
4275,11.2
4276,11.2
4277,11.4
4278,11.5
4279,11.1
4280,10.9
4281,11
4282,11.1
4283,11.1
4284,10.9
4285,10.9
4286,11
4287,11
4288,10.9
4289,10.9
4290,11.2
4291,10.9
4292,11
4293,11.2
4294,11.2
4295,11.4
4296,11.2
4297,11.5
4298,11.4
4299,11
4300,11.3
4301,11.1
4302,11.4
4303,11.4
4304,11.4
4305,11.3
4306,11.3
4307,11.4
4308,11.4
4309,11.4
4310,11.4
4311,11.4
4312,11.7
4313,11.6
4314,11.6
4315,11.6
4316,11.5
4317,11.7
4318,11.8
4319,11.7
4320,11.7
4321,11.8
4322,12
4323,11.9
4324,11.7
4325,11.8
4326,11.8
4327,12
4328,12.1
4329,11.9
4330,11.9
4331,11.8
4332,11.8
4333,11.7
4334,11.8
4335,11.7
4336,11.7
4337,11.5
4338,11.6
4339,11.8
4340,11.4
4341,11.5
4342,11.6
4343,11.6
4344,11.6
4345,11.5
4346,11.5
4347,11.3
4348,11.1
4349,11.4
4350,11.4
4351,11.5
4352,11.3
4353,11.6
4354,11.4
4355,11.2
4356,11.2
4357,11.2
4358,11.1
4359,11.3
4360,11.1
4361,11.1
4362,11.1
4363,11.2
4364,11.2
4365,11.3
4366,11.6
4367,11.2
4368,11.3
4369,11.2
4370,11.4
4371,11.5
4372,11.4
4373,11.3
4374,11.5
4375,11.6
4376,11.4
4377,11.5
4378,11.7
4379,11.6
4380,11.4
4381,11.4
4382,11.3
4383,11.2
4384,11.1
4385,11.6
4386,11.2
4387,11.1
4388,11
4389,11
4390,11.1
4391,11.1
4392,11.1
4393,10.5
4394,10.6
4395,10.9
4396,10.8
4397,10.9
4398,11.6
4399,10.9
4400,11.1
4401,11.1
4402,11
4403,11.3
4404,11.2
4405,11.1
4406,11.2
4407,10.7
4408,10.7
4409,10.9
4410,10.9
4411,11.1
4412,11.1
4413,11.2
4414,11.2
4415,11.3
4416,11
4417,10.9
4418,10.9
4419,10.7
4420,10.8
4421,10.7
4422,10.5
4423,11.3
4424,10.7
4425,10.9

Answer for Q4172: 0.031 mag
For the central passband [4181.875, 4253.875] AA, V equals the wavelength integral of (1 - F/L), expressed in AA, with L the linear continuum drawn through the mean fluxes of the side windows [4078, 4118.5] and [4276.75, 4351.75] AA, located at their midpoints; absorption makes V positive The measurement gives 2.3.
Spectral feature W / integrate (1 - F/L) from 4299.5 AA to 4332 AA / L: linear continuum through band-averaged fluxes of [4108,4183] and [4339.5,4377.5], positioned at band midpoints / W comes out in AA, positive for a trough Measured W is -1.2 AA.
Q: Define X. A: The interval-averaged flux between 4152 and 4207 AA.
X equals 10.9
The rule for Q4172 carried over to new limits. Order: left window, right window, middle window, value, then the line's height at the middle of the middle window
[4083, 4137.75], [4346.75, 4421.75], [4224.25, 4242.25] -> 0.040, 11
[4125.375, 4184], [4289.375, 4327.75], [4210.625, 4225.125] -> 0.046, 11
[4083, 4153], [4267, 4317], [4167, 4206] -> 0.003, 11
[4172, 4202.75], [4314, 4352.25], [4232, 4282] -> 0.019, 11.3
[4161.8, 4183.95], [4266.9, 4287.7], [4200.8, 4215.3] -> -0.018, 10.8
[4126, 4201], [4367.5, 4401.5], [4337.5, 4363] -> -0.021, 11.1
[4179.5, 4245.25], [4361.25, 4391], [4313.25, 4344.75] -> -0.052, 11.2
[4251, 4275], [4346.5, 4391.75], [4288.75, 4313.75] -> -0.001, 11.3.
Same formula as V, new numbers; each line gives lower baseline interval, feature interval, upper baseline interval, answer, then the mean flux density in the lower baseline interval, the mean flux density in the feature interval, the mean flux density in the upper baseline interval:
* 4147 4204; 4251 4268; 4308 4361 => -0.2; 10.9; 11.4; 11.6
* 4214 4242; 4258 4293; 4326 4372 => -0.7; 10.6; 11.1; 11.5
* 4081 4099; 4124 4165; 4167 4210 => 1.4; 11.2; 10.7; 11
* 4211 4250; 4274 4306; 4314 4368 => -0.1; 10.6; 11.2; 11.5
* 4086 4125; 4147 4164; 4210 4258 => 0.2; 10.8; 10.7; 10.8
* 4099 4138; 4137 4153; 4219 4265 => -0.2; 10.6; 10.9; 10.9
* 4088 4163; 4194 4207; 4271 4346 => -0.3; 10.8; 11.3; 11.4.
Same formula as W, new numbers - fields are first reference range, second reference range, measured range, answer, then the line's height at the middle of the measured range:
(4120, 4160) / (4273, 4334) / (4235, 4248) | 0.43 AA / 11.1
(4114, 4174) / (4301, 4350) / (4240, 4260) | 0.07 AA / 11.2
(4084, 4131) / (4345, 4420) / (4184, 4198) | -0.15 AA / 10.9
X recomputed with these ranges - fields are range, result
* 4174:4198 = 10.9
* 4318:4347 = 11.7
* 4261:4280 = 11.2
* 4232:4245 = 10.7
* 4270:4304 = 11.1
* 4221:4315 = 11.1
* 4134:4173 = 10.7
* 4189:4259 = 10.9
